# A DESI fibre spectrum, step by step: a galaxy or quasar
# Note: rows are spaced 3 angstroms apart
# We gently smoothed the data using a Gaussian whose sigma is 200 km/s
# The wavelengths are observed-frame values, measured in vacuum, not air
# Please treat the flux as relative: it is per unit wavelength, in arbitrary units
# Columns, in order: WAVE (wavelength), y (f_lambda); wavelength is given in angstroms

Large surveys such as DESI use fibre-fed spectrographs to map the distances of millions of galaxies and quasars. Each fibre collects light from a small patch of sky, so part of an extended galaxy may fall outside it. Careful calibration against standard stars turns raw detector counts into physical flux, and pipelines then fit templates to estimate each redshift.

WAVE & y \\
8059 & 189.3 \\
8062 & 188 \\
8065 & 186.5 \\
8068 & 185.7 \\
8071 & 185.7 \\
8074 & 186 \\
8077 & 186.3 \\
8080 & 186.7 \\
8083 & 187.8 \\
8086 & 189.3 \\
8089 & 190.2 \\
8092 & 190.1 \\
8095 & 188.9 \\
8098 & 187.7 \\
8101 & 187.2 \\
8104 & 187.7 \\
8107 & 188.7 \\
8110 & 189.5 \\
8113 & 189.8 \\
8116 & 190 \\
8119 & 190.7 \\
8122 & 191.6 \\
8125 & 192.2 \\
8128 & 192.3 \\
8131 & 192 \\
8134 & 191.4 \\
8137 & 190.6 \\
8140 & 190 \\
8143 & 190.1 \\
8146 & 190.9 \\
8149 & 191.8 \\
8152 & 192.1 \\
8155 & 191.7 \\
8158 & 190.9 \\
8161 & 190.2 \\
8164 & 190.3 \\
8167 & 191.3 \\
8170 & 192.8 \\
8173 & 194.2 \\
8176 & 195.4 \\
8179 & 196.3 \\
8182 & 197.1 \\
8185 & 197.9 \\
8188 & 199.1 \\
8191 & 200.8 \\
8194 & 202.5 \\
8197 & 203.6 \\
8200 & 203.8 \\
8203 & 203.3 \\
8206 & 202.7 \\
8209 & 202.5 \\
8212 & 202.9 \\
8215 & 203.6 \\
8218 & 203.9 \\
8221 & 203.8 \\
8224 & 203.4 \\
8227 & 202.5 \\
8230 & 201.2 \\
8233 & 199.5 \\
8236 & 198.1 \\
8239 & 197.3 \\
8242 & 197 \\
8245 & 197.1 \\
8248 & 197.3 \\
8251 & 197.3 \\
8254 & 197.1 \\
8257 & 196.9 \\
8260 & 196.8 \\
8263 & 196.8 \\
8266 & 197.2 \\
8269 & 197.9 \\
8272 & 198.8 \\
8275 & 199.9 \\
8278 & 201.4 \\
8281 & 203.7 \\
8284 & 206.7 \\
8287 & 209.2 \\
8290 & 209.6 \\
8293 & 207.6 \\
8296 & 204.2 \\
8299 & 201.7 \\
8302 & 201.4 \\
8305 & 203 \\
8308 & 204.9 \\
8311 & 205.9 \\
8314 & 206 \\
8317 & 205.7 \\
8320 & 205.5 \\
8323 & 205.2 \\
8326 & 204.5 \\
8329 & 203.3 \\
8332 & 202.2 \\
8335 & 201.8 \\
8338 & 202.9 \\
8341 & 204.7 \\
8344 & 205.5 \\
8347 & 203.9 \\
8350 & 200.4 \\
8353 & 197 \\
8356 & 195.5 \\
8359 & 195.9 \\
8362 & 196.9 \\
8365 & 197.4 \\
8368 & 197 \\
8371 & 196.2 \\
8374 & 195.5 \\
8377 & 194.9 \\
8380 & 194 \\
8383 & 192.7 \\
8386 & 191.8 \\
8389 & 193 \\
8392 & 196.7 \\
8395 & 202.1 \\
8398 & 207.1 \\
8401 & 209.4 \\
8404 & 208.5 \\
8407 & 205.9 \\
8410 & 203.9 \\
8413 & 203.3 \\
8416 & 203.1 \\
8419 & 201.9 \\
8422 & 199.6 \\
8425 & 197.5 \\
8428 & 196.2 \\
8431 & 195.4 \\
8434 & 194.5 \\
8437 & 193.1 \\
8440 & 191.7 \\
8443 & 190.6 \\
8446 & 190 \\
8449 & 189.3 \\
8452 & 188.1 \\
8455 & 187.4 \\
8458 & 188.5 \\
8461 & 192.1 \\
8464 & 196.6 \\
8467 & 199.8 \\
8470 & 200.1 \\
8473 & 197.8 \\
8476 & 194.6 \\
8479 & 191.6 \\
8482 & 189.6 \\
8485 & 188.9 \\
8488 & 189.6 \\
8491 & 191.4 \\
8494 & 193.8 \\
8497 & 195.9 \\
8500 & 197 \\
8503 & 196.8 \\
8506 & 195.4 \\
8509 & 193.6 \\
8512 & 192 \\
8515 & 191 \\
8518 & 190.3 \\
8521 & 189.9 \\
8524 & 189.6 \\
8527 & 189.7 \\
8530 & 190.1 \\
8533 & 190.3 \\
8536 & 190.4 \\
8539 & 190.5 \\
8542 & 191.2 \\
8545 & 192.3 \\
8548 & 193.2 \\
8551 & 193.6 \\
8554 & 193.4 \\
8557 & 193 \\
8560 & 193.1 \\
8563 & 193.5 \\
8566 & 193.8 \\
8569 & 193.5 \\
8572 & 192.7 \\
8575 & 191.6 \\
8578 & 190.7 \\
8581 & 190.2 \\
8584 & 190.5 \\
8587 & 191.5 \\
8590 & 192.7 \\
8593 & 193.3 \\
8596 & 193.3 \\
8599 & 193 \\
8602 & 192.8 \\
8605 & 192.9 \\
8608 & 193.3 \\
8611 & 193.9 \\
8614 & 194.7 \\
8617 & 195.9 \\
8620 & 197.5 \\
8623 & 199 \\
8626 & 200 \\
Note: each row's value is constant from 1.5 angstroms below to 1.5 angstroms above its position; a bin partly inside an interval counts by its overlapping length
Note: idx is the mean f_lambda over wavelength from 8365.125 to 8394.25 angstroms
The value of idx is 195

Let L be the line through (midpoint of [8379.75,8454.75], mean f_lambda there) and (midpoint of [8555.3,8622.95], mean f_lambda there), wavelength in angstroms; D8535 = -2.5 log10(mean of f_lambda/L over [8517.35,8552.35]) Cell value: 0.02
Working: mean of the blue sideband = 197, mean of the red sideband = 193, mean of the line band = 191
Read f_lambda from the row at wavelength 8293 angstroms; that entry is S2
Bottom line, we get 207.6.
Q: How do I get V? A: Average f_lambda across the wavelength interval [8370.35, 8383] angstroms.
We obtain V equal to 195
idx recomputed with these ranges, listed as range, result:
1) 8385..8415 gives 202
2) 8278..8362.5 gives 203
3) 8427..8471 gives 193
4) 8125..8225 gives 196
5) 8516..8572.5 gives 192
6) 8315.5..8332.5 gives 205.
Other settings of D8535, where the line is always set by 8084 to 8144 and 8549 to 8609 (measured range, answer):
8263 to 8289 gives -0.06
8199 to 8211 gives -0.07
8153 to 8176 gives -0.01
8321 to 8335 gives -0.07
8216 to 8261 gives -0.05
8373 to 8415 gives -0.05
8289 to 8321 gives -0.08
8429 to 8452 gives 0.00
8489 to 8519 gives -0.01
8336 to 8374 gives -0.04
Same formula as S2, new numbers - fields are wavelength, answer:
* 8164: 190.3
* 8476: 194.6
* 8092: 190.1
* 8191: 200.8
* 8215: 203.6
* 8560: 193.1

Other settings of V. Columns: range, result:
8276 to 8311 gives 205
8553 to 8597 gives 192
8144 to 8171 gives 191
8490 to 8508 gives 195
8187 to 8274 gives 200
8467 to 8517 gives 194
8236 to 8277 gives 198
